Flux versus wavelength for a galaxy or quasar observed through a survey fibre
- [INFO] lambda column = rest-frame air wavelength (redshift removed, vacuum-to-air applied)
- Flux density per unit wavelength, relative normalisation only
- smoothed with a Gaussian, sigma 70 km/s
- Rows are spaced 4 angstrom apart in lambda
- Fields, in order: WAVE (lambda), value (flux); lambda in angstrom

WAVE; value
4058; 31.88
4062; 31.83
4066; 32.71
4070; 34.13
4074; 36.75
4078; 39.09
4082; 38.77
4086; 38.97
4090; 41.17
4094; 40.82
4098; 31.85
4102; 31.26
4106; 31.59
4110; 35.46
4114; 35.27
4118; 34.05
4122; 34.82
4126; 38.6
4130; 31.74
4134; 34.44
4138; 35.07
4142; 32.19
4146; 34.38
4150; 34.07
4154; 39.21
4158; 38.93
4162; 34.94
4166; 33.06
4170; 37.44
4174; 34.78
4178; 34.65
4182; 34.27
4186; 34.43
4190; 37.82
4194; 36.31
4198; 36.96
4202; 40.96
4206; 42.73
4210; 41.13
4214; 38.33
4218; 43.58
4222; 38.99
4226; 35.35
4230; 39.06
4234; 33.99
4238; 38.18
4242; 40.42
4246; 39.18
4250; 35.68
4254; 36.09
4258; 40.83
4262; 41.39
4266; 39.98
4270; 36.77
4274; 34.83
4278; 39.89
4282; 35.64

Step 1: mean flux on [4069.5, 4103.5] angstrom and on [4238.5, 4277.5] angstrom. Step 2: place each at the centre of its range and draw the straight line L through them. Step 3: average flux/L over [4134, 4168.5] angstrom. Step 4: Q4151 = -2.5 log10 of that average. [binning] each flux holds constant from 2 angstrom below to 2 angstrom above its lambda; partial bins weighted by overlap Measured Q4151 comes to 0.07 mag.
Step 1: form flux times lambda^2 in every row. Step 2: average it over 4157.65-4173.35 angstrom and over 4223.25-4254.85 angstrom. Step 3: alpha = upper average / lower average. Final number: 1.08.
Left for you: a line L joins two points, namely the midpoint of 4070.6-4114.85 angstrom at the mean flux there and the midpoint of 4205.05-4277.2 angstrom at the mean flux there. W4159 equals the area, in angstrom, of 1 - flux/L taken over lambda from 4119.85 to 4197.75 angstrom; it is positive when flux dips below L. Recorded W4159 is 4.28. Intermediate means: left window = 36.4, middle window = 35.4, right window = 38.7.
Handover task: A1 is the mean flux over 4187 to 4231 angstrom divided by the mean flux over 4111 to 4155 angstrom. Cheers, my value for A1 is 1.1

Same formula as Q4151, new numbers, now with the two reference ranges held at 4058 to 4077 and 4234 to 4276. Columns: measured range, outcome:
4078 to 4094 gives -0.158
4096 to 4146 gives 0.039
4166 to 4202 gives 0.017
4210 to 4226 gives -0.070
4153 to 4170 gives -0.014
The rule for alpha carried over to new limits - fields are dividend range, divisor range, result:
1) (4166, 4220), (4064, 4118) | 1.11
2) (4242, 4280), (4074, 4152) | 1.16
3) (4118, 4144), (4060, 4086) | 0.99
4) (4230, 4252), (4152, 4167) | 1.06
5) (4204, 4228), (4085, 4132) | 1.19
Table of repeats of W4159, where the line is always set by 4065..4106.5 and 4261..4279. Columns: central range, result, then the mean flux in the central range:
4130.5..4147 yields 1.4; 33.8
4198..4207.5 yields -0.8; 40.8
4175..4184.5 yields 0.7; 34.5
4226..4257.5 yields 0.4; 37.5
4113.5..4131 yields 0.8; 35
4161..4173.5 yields 0.7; 35.1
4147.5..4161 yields 0.0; 37.1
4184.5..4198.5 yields 0.4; 36.4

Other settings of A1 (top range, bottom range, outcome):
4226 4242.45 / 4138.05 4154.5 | 1.08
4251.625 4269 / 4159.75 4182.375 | 1.13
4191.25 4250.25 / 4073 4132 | 1.08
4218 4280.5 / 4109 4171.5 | 1.08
